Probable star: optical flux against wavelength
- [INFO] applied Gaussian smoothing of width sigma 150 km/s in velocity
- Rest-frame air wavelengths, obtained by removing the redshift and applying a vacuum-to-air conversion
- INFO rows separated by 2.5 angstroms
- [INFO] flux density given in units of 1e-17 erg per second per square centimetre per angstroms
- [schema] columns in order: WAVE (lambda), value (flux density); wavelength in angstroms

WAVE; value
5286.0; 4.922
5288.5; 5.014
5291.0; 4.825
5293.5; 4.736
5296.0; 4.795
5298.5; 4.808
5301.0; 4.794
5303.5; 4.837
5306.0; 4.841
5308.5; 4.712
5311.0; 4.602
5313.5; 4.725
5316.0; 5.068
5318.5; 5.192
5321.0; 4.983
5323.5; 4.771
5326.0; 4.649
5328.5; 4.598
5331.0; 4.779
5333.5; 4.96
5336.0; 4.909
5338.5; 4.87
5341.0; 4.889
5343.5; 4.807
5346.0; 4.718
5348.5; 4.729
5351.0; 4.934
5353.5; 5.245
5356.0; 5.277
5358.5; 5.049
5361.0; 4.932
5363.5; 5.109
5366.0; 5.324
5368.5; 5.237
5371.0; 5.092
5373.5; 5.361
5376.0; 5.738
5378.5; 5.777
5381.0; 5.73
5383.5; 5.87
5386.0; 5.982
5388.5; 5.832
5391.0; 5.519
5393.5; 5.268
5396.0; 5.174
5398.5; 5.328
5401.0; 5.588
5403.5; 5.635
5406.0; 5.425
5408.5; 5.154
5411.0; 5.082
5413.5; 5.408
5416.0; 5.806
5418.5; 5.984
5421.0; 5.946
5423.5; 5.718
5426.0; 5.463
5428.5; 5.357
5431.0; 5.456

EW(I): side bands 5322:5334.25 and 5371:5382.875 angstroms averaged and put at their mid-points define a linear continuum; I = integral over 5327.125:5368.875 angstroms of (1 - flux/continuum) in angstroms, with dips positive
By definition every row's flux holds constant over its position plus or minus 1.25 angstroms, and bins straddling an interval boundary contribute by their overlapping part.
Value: 1.1 angstroms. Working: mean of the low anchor 4.75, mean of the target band 4.96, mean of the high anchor 5.6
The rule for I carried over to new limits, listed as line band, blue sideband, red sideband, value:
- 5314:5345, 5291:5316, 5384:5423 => 0.7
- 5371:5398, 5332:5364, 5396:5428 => -1.6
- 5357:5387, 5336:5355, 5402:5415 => -2.0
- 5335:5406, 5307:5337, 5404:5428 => -1.1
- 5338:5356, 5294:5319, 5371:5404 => 1.0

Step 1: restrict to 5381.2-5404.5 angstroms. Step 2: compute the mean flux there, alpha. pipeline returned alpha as 5.58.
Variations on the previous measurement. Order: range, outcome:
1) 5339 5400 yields 5.28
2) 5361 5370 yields 5.18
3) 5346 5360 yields 5.02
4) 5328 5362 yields 4.91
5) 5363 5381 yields 5.41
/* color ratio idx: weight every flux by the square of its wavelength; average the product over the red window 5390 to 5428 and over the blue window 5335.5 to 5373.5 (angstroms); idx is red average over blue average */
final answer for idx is 1.12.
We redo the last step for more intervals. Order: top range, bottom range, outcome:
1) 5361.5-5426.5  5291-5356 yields 1.17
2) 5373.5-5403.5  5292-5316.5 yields 1.21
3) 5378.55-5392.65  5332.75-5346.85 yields 1.21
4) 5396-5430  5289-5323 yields 1.19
